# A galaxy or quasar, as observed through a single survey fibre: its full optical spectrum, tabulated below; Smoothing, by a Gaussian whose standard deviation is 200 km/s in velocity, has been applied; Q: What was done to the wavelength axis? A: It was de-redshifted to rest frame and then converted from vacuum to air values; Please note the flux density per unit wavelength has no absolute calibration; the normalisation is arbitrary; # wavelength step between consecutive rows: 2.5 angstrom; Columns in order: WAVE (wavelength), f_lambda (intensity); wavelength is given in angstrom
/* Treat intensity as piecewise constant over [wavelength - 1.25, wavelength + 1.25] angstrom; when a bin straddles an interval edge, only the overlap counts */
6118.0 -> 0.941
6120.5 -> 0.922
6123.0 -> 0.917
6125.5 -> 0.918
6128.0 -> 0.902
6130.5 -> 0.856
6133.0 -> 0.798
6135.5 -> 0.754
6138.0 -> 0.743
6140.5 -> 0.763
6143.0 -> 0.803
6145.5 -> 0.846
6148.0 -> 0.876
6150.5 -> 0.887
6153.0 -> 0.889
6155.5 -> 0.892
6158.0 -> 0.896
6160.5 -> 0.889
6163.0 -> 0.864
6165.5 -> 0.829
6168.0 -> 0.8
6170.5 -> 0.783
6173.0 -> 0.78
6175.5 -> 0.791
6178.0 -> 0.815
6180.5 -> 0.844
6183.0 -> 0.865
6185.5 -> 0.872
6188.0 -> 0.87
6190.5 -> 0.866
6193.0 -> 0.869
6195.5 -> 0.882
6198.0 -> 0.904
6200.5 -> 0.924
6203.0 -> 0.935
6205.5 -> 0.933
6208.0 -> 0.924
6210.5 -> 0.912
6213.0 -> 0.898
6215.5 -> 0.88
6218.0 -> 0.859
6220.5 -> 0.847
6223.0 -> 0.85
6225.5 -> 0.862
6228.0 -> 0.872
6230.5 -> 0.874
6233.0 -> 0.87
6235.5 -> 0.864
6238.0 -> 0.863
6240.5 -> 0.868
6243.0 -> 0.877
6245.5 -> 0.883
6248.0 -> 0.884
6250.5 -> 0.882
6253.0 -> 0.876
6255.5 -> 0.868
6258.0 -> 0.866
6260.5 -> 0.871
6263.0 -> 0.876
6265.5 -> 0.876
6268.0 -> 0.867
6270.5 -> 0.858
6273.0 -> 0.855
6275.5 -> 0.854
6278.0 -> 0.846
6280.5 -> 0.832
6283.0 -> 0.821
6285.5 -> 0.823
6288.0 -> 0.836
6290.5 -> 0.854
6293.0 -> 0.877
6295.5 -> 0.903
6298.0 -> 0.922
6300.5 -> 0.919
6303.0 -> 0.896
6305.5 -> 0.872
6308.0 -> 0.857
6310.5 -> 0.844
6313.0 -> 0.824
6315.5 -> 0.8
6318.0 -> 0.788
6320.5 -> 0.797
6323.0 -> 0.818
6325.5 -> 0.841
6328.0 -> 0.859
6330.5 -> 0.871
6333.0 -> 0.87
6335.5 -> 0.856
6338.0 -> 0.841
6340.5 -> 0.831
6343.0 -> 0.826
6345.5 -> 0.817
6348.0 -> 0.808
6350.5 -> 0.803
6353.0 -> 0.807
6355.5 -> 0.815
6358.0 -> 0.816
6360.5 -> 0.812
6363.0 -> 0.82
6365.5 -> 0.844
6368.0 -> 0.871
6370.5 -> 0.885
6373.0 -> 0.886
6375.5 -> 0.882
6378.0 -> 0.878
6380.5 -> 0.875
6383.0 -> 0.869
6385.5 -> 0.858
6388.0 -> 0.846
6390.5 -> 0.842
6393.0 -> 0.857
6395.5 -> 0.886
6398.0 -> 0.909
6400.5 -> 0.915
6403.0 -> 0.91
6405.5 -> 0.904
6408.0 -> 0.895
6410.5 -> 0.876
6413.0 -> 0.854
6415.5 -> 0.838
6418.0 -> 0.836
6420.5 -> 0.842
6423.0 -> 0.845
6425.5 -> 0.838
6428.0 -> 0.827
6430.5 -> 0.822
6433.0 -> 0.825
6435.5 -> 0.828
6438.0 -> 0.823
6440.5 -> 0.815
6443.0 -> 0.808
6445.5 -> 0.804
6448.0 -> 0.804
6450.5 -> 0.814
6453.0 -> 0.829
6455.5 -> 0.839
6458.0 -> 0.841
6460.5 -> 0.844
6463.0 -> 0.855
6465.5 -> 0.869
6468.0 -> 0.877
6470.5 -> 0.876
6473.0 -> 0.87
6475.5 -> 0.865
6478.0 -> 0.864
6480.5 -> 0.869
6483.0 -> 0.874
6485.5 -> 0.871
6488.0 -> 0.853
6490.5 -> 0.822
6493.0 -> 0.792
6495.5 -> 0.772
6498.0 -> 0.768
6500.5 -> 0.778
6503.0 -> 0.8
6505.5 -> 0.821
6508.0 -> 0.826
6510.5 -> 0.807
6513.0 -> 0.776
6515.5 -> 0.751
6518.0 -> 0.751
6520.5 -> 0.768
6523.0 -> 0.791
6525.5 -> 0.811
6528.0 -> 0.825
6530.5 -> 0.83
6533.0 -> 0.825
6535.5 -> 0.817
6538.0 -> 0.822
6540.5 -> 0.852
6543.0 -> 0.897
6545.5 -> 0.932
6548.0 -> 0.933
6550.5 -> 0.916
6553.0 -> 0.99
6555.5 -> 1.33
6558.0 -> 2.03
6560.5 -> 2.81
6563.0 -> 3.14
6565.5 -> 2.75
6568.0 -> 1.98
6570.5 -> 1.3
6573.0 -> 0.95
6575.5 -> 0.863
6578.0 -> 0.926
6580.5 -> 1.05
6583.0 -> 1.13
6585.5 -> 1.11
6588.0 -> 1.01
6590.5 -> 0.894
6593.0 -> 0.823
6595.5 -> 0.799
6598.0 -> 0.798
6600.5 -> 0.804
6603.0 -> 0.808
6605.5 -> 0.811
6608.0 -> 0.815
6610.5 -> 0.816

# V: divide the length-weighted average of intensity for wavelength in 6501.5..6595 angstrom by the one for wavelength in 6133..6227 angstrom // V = 1.3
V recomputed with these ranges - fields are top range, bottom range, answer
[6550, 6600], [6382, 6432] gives 1.60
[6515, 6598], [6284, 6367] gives 1.38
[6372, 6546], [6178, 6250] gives 0.96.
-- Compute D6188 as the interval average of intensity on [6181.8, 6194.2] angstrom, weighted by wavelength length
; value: 0.868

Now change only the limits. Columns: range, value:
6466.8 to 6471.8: 0.876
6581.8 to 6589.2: 1.08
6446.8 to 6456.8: 0.822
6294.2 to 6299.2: 0.912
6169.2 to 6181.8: 0.803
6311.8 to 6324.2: 0.805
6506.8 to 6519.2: 0.782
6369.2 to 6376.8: 0.884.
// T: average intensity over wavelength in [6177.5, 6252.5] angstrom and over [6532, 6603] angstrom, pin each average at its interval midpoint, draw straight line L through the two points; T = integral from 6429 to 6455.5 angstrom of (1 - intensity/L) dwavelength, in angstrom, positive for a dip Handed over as 6.83 angstrom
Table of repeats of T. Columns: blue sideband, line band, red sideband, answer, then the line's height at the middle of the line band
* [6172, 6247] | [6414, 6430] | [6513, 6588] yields 3.5 angstrom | 1.07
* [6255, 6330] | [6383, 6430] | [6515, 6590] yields 6.5 angstrom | 1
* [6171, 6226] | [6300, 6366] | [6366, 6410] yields 3.2 angstrom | 0.877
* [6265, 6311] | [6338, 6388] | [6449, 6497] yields 0.8 angstrom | 0.857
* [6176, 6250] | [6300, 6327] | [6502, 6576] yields 3.5 angstrom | 0.965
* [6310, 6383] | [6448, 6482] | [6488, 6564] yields 3.7 angstrom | 0.956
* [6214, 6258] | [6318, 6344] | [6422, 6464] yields 0.3 angstrom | 0.85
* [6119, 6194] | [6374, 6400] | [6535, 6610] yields 4.3 angstrom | 1.04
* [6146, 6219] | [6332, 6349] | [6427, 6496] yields 0.3 angstrom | 0.852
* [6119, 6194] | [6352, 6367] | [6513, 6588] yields 3.0 angstrom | 1.02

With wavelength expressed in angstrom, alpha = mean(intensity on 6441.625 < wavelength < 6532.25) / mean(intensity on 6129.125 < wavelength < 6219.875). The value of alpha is 1.0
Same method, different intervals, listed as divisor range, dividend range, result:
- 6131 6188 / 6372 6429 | 1.04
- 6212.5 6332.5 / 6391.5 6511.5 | 0.98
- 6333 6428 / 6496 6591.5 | 1.30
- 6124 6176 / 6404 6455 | 1.00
